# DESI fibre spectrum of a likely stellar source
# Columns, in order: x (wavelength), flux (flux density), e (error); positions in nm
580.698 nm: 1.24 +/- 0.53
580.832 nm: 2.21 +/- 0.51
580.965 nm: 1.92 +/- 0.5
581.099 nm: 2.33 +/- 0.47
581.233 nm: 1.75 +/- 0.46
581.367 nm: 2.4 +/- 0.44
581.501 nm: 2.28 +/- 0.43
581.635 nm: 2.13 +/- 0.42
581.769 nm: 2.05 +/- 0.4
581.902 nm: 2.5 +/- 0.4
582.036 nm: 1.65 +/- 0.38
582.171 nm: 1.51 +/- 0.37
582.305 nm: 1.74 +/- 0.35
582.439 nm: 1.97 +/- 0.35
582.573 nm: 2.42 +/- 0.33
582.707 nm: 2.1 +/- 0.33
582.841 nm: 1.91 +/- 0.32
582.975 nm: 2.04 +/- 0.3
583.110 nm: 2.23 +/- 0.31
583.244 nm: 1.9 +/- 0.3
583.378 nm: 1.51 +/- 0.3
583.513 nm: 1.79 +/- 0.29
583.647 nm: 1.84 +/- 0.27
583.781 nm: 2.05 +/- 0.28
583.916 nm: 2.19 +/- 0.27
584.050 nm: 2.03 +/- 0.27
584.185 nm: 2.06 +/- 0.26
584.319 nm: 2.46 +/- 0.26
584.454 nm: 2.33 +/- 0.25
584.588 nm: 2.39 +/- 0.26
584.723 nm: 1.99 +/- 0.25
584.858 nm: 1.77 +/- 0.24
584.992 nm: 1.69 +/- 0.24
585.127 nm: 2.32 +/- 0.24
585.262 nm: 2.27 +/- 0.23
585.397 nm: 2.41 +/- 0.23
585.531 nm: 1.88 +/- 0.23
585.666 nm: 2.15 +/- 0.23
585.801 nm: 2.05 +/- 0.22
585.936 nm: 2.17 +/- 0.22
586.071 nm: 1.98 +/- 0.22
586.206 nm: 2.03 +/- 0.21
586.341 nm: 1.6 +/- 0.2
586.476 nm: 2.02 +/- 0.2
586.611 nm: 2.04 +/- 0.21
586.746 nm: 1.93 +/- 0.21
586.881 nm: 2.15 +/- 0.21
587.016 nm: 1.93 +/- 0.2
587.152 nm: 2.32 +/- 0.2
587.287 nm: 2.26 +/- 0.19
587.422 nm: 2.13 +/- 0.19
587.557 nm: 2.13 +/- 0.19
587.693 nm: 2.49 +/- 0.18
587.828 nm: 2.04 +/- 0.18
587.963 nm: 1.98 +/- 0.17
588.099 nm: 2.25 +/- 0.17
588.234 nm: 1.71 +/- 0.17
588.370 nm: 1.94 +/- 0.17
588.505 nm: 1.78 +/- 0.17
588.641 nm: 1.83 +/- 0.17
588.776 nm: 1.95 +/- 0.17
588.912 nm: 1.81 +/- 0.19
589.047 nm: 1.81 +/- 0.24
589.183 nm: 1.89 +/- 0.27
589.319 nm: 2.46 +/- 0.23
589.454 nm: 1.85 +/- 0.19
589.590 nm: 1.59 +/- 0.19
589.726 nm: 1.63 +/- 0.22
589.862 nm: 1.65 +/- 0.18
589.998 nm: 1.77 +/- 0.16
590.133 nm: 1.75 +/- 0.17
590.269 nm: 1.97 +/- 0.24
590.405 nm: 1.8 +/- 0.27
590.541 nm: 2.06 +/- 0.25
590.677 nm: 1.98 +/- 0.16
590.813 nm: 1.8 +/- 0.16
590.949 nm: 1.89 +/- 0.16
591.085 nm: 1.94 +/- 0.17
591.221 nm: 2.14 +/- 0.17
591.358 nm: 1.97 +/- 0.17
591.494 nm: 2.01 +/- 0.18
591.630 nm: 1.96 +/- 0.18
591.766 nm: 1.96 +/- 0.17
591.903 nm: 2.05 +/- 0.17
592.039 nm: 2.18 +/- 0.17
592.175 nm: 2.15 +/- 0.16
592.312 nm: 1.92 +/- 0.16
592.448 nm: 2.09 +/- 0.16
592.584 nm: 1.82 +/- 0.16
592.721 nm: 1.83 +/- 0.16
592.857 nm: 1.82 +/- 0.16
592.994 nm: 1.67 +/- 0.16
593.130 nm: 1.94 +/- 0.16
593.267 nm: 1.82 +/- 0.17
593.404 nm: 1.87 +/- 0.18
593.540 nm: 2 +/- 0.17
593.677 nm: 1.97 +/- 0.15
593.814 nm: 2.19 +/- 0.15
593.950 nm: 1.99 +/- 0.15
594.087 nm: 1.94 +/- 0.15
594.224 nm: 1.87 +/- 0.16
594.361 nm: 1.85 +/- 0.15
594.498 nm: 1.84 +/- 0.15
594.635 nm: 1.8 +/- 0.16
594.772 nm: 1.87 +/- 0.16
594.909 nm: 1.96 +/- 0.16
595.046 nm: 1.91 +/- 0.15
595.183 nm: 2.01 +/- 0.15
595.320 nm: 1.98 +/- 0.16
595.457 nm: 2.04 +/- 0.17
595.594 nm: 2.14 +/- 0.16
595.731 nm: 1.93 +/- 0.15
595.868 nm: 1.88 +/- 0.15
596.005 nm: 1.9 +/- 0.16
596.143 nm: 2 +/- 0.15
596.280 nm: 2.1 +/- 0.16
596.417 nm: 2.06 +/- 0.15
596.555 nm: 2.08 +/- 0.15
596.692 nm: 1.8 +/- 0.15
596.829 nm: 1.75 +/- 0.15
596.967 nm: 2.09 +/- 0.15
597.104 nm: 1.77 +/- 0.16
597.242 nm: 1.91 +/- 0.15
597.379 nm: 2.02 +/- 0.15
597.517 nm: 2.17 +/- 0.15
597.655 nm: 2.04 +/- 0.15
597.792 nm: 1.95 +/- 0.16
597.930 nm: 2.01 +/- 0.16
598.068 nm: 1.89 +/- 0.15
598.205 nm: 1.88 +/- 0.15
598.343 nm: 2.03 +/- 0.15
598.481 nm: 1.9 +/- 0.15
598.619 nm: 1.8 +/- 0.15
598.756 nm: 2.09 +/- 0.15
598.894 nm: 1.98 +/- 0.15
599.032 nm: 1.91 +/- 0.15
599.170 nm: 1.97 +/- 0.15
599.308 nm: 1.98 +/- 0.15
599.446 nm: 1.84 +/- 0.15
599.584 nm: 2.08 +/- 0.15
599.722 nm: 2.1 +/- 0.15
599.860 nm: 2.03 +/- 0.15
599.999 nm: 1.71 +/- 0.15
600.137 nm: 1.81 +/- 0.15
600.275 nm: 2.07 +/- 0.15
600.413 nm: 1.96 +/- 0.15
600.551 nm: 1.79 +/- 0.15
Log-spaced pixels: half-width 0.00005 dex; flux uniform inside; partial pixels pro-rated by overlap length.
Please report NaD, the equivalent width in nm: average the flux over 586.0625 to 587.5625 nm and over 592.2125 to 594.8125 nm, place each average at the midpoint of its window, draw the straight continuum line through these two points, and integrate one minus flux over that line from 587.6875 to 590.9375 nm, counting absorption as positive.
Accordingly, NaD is 0.15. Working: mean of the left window 2.04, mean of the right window 1.9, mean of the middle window 1.9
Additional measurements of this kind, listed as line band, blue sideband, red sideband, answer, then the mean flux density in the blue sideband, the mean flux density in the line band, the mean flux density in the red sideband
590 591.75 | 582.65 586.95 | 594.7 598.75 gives 0.06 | 2.04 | 1.93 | 1.96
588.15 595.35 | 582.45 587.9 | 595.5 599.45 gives 0.37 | 2.07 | 1.91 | 1.96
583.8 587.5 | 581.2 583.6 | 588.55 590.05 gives -0.33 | 2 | 2.09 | 1.84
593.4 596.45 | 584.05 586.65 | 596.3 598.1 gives 0.05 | 2.08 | 1.96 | 1.97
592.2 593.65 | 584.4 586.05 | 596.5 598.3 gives 0.09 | 2.11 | 1.89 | 1.95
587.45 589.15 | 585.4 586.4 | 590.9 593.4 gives 0.01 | 2.01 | 1.98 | 1.95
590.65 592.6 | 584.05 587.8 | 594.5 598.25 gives 0.03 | 2.11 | 2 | 1.96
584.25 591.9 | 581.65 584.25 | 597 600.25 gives -0.12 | 1.98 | 2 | 1.95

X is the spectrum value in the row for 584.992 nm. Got 1.69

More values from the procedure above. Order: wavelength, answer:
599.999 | 1.71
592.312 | 1.92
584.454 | 2.33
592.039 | 2.18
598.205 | 1.88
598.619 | 1.8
